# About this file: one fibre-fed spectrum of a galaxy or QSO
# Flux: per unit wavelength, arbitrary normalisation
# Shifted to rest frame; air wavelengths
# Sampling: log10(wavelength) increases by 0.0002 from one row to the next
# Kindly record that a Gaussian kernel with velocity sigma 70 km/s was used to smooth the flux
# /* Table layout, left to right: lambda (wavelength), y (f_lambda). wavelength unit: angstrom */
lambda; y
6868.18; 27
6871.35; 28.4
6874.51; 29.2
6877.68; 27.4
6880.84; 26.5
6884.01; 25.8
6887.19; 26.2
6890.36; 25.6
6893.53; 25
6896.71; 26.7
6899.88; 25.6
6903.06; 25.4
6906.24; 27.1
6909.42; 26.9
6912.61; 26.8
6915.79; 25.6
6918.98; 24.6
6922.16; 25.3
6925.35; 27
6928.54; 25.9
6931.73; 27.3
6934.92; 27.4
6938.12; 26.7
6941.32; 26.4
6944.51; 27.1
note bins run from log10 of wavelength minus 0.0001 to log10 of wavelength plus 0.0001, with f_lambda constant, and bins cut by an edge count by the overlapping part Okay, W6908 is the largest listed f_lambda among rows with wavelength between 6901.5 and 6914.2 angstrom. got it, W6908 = 27.1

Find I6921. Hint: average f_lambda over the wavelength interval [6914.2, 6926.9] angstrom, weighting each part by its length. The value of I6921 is 25.6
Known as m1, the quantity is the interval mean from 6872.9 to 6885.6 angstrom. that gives 27.2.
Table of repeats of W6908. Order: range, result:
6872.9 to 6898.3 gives 29.2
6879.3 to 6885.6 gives 26.5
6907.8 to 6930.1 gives 27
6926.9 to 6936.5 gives 27.4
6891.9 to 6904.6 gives 26.7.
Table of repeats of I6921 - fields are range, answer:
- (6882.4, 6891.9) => 25.9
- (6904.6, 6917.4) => 26.6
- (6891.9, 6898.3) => 25.9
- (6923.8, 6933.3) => 26.7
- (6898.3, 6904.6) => 25.5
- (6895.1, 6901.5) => 26.1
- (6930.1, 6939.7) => 27.1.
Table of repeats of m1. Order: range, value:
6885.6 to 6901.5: 25.8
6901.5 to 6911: 26.5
